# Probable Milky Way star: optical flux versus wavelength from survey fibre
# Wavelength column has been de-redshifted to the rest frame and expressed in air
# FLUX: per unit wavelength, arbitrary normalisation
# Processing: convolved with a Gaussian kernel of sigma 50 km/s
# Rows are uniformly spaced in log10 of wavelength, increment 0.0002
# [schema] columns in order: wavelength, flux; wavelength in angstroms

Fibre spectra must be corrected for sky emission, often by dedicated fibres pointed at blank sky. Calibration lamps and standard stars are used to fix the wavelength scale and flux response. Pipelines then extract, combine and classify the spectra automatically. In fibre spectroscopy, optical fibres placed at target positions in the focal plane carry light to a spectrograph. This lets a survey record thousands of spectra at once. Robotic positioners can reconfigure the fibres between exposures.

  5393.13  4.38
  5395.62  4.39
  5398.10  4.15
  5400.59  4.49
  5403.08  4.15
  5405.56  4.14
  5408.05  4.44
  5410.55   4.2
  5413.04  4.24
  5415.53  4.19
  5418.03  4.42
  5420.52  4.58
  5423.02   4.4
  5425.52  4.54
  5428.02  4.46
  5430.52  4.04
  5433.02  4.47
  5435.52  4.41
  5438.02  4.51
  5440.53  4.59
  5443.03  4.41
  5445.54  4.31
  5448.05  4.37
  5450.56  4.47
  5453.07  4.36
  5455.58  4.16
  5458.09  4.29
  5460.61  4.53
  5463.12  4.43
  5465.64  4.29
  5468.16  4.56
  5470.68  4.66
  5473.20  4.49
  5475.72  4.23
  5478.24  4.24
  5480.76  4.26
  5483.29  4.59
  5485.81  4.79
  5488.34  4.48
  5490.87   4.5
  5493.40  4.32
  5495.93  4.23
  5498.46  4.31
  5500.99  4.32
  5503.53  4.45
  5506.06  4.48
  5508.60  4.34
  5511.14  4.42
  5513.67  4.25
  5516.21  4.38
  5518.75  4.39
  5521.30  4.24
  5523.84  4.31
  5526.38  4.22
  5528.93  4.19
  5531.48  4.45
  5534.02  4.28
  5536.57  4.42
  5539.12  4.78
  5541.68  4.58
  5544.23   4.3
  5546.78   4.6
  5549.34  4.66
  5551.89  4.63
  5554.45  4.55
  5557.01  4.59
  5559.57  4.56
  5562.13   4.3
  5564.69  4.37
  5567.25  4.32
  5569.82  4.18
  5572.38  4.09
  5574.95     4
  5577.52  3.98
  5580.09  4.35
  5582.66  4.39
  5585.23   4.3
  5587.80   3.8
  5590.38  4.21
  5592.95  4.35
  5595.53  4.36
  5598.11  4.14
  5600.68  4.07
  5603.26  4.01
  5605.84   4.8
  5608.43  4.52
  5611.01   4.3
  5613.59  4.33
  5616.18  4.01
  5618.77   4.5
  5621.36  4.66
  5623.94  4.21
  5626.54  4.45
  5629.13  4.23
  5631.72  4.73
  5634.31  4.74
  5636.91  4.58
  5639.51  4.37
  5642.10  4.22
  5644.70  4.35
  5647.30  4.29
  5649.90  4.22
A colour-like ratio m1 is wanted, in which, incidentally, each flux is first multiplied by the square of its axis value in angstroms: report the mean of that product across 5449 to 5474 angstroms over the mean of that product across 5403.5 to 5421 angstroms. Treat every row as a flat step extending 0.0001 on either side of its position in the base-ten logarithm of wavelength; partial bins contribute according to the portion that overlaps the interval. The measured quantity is 1.0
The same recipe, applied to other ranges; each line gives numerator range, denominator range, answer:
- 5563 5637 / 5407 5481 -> 1.04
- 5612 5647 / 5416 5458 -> 1.07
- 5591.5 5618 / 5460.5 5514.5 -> 1.01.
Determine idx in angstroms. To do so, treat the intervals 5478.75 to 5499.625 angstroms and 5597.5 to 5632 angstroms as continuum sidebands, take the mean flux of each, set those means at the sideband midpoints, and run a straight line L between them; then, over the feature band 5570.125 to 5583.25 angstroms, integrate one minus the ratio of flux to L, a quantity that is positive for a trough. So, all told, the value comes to 0.7 angstroms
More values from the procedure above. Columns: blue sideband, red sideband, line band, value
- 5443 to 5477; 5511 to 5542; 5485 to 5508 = -0.2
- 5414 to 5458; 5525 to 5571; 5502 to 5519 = 0.2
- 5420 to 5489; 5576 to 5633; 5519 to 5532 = 0.3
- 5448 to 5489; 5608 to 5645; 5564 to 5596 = 1.6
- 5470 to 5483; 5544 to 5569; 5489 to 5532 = 0.8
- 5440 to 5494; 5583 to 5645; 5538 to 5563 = -1.0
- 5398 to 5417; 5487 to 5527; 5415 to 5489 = -2.0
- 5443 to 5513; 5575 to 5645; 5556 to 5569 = -0.2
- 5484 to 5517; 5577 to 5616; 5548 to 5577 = -0.4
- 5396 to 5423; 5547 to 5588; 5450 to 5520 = -1.3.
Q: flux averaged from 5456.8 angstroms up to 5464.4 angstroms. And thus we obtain 4.41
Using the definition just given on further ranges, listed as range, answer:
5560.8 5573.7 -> 4.25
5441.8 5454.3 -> 4.38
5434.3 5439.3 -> 4.46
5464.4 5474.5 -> 4.5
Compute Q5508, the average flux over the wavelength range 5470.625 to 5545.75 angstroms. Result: 4.39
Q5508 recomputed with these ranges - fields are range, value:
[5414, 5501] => 4.41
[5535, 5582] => 4.4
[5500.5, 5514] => 4.39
